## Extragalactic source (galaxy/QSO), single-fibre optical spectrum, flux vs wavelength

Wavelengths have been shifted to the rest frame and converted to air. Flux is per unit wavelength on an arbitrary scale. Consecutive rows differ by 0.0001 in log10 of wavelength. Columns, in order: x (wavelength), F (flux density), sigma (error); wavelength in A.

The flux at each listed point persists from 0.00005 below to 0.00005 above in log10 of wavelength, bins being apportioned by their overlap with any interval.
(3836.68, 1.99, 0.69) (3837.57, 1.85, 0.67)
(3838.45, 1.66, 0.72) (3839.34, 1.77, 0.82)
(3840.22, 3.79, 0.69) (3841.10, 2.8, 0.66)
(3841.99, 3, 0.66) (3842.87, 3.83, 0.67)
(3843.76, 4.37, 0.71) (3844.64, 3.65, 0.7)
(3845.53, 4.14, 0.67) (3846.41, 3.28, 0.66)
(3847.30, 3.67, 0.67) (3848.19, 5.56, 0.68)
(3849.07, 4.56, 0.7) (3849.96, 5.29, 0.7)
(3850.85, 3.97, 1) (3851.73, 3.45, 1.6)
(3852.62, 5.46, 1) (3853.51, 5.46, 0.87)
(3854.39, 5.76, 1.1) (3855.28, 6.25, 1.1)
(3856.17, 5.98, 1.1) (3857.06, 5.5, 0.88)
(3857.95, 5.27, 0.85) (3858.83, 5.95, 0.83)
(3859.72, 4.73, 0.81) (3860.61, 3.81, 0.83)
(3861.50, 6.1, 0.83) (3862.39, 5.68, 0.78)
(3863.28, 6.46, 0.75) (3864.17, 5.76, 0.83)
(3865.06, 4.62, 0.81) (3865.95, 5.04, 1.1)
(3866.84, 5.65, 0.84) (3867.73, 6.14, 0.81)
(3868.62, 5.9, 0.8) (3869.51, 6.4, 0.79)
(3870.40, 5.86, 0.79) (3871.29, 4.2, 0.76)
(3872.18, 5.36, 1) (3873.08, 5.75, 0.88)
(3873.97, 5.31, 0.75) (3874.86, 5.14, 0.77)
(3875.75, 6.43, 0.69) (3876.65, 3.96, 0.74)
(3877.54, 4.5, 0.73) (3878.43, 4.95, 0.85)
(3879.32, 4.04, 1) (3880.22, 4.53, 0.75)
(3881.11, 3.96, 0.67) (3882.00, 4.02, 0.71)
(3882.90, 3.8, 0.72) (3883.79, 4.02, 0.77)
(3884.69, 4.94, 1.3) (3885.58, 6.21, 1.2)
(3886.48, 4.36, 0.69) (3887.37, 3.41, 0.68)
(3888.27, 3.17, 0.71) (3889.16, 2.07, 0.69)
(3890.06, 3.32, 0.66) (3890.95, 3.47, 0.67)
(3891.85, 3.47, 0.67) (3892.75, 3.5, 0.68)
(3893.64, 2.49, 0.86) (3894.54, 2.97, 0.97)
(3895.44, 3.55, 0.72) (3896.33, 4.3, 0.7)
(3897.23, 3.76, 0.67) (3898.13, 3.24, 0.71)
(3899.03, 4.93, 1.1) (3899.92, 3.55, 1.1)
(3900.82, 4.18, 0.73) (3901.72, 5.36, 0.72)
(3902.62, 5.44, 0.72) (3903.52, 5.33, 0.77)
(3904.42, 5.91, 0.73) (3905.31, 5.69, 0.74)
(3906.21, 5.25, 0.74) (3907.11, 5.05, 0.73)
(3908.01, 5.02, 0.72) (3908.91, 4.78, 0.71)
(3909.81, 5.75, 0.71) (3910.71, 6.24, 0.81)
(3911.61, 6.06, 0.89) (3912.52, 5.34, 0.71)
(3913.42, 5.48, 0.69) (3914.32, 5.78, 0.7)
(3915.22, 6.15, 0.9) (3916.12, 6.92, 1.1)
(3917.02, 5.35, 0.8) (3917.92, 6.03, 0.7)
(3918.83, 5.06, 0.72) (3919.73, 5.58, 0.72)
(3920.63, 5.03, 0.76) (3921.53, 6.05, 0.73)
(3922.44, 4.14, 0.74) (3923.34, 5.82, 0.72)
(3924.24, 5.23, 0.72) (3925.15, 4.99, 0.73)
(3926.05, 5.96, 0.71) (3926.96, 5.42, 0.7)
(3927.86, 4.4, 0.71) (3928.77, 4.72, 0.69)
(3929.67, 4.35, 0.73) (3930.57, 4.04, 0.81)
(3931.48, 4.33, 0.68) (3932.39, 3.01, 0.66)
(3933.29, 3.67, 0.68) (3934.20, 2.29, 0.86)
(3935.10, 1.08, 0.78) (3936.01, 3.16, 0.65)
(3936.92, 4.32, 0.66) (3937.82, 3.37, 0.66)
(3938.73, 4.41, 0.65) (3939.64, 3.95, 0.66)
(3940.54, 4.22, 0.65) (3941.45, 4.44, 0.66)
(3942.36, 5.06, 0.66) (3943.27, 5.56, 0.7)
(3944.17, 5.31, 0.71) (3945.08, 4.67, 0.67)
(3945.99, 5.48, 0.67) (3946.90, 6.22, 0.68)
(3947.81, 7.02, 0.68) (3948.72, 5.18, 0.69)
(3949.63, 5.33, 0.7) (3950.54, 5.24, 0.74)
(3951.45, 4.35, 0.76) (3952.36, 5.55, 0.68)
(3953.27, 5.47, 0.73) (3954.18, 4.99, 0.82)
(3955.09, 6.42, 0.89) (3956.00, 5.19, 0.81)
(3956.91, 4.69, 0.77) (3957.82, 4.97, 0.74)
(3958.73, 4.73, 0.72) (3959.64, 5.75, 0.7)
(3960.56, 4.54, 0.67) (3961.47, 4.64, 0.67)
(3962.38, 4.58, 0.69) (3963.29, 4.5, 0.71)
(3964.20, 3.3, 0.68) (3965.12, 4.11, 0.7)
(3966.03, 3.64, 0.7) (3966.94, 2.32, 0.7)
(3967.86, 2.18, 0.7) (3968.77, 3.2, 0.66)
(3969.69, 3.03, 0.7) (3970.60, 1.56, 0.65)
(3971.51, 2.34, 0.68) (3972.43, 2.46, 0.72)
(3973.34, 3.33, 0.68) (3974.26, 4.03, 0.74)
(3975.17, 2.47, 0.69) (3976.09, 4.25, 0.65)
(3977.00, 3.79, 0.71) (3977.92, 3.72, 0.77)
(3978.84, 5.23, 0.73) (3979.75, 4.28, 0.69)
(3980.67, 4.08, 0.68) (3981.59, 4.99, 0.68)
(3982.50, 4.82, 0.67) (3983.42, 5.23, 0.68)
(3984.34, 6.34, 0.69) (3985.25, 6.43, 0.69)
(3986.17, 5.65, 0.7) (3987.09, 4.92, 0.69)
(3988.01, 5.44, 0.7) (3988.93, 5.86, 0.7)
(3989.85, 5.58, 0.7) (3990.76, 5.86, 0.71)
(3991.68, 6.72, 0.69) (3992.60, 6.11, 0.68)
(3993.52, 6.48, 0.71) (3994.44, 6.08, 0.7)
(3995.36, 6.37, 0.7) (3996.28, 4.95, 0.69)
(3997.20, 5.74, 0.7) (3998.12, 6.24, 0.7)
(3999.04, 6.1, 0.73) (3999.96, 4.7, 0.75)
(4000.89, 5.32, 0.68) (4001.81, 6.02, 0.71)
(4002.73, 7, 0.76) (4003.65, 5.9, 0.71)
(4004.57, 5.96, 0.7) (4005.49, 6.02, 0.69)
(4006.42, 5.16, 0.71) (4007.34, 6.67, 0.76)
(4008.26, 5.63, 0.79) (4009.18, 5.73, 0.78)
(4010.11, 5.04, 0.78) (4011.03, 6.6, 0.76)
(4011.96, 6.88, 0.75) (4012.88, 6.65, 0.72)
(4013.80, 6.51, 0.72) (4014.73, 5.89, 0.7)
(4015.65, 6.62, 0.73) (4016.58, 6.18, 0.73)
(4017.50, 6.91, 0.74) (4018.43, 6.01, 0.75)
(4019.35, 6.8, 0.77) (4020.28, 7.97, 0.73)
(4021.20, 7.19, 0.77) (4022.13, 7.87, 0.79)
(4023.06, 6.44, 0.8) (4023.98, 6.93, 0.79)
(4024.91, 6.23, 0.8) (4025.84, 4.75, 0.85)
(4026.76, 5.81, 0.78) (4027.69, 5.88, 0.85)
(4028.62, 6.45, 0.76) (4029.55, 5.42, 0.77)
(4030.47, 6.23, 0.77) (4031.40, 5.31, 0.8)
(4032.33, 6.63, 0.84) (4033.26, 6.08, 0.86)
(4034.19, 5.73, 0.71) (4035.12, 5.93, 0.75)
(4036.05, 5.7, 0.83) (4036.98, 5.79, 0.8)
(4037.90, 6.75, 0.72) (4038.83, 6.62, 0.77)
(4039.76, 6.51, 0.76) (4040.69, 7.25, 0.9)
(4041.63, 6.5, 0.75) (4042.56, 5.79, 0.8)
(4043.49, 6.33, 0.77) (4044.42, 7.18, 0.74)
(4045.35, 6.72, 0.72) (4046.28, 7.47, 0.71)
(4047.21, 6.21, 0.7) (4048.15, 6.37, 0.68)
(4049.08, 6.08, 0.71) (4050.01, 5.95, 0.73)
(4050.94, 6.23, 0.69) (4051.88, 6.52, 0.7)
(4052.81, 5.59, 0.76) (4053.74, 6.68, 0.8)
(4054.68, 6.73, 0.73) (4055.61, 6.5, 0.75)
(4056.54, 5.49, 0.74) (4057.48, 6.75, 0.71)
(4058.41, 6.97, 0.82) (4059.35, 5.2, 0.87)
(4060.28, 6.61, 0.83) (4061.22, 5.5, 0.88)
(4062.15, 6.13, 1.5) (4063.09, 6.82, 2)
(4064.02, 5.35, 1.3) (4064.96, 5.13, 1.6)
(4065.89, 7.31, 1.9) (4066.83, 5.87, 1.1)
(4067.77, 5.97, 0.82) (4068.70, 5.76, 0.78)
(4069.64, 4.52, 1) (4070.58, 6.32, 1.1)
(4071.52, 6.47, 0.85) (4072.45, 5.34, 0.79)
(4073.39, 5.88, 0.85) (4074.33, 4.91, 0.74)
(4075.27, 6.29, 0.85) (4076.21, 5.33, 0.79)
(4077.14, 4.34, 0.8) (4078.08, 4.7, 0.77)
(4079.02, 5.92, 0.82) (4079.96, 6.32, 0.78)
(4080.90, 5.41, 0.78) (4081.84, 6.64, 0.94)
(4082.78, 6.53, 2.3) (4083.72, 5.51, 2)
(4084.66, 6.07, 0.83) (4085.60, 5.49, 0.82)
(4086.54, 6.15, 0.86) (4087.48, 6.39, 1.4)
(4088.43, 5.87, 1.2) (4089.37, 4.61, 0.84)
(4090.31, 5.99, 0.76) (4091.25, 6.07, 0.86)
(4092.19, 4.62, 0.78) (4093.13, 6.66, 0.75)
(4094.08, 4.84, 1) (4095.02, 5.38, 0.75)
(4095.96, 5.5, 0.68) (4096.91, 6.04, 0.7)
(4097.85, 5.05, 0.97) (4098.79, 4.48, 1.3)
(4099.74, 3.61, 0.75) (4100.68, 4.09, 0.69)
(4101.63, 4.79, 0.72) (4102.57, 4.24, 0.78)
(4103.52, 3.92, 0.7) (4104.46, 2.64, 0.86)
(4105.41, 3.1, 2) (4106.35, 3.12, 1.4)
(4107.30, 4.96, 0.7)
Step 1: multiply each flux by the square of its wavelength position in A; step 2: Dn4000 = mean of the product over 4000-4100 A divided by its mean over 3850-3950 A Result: 1.35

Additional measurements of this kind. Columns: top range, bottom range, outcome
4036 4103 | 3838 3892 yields 1.41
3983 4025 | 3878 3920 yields 1.40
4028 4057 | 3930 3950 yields 1.51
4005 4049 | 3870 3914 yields 1.48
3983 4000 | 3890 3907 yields 1.45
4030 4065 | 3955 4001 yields 1.38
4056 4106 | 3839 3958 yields 1.26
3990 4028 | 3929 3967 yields 1.41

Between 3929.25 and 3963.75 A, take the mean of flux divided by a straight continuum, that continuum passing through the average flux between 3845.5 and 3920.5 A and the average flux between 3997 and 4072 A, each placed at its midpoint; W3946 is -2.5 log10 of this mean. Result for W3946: 0.18 mag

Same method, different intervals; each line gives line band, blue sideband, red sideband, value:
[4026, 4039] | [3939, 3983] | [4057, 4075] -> -0.102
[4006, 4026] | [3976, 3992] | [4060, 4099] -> -0.195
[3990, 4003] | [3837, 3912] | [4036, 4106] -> -0.124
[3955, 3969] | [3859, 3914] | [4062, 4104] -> 0.184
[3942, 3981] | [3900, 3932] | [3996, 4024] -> 0.290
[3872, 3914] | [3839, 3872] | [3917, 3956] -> 0.067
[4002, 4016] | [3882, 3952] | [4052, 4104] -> -0.177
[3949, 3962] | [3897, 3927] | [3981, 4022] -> 0.106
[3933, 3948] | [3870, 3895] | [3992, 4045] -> 0.178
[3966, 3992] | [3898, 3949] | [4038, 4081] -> 0.260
